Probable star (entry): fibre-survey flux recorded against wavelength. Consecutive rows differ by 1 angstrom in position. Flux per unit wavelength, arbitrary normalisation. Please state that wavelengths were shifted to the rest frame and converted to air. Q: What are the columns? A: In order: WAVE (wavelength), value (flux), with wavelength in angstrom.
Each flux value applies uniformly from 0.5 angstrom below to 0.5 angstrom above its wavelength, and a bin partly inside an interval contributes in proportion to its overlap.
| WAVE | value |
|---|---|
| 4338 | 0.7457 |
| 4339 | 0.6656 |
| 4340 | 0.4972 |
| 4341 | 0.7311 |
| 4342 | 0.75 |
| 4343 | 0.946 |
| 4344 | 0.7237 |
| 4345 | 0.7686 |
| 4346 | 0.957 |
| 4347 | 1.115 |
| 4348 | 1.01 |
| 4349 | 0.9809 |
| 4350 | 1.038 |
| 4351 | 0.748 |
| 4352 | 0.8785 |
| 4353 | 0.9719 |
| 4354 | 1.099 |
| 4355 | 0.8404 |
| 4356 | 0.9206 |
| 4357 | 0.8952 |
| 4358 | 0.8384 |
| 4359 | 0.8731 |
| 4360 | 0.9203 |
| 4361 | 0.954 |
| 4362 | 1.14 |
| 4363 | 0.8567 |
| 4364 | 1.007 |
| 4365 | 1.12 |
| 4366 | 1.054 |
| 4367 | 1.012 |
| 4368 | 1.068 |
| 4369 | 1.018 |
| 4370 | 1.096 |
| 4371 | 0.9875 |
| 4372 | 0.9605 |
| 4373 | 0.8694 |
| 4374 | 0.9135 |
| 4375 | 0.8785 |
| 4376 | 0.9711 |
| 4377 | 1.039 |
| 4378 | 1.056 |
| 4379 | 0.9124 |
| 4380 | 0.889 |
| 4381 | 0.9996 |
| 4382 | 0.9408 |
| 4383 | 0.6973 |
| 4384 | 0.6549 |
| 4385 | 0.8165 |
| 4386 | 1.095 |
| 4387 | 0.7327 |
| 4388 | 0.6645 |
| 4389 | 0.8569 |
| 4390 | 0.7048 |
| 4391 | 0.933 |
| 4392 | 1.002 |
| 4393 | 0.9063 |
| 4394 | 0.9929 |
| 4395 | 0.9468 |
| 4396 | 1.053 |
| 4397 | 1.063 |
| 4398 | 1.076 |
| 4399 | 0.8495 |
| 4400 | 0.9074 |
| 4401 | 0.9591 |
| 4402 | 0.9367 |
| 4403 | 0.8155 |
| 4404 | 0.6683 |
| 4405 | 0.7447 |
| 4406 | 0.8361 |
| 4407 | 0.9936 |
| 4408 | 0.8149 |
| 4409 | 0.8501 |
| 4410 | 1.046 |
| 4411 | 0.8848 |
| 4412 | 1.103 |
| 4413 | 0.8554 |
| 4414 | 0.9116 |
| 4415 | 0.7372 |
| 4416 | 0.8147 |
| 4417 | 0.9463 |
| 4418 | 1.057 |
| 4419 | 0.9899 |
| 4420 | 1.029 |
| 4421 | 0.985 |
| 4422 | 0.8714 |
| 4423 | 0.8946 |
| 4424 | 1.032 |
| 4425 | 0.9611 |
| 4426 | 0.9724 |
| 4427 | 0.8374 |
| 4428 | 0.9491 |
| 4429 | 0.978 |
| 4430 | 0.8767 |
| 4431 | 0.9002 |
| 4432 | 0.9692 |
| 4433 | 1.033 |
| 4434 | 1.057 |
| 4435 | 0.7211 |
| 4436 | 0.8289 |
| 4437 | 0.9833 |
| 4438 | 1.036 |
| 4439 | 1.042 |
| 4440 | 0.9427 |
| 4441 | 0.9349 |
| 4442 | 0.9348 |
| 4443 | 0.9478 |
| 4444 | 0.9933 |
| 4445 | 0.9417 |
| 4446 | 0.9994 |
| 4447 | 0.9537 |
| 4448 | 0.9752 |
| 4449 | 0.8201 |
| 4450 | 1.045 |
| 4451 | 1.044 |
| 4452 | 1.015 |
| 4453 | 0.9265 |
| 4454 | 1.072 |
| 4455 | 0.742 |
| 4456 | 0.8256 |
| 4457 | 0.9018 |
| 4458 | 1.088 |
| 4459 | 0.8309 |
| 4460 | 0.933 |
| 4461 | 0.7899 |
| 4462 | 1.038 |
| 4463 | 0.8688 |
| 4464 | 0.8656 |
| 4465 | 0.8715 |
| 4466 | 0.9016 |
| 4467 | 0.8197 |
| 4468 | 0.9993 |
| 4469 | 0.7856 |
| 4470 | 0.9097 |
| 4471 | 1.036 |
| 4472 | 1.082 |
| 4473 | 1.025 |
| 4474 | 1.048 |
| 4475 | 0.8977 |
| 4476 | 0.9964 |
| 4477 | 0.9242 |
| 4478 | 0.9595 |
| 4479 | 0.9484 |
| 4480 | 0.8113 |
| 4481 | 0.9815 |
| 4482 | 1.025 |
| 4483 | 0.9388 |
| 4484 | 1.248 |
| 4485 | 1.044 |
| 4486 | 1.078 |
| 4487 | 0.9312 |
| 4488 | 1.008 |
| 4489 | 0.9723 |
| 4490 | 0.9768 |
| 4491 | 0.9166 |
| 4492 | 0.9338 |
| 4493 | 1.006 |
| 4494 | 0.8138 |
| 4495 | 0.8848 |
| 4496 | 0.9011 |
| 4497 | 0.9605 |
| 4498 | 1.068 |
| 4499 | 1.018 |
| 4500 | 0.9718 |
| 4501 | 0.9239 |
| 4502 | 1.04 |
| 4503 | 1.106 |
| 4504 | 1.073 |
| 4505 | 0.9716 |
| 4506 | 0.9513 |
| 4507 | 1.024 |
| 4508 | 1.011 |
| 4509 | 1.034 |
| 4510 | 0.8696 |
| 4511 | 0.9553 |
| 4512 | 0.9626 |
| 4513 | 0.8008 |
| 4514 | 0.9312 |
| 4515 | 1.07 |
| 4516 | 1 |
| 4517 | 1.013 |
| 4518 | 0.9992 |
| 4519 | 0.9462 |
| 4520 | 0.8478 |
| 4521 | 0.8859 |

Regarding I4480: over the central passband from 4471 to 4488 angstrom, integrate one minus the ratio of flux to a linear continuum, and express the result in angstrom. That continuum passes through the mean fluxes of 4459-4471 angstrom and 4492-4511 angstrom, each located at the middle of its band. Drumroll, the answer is -1.3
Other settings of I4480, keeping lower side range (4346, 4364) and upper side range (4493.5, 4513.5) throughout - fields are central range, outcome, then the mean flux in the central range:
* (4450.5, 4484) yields 0.74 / 0.941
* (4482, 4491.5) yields -0.48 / 1.01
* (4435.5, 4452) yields -0.11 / 0.965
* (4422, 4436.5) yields 0.46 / 0.927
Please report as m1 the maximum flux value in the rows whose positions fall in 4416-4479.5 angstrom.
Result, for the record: 1.088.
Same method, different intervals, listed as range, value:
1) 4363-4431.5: 1.12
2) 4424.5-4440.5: 1.057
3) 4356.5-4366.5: 1.14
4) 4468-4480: 1.082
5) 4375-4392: 1.095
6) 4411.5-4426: 1.103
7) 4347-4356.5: 1.115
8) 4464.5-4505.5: 1.248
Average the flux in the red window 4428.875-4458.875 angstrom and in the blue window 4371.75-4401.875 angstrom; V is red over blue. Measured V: 1.04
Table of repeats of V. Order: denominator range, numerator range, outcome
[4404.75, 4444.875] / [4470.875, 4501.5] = 1.05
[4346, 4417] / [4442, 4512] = 1.04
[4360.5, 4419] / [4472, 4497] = 1.05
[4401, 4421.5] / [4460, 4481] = 1.03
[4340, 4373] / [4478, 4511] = 1.05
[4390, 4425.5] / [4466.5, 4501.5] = 1.05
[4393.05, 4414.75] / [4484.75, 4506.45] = 1.07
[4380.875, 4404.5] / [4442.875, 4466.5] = 1.05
